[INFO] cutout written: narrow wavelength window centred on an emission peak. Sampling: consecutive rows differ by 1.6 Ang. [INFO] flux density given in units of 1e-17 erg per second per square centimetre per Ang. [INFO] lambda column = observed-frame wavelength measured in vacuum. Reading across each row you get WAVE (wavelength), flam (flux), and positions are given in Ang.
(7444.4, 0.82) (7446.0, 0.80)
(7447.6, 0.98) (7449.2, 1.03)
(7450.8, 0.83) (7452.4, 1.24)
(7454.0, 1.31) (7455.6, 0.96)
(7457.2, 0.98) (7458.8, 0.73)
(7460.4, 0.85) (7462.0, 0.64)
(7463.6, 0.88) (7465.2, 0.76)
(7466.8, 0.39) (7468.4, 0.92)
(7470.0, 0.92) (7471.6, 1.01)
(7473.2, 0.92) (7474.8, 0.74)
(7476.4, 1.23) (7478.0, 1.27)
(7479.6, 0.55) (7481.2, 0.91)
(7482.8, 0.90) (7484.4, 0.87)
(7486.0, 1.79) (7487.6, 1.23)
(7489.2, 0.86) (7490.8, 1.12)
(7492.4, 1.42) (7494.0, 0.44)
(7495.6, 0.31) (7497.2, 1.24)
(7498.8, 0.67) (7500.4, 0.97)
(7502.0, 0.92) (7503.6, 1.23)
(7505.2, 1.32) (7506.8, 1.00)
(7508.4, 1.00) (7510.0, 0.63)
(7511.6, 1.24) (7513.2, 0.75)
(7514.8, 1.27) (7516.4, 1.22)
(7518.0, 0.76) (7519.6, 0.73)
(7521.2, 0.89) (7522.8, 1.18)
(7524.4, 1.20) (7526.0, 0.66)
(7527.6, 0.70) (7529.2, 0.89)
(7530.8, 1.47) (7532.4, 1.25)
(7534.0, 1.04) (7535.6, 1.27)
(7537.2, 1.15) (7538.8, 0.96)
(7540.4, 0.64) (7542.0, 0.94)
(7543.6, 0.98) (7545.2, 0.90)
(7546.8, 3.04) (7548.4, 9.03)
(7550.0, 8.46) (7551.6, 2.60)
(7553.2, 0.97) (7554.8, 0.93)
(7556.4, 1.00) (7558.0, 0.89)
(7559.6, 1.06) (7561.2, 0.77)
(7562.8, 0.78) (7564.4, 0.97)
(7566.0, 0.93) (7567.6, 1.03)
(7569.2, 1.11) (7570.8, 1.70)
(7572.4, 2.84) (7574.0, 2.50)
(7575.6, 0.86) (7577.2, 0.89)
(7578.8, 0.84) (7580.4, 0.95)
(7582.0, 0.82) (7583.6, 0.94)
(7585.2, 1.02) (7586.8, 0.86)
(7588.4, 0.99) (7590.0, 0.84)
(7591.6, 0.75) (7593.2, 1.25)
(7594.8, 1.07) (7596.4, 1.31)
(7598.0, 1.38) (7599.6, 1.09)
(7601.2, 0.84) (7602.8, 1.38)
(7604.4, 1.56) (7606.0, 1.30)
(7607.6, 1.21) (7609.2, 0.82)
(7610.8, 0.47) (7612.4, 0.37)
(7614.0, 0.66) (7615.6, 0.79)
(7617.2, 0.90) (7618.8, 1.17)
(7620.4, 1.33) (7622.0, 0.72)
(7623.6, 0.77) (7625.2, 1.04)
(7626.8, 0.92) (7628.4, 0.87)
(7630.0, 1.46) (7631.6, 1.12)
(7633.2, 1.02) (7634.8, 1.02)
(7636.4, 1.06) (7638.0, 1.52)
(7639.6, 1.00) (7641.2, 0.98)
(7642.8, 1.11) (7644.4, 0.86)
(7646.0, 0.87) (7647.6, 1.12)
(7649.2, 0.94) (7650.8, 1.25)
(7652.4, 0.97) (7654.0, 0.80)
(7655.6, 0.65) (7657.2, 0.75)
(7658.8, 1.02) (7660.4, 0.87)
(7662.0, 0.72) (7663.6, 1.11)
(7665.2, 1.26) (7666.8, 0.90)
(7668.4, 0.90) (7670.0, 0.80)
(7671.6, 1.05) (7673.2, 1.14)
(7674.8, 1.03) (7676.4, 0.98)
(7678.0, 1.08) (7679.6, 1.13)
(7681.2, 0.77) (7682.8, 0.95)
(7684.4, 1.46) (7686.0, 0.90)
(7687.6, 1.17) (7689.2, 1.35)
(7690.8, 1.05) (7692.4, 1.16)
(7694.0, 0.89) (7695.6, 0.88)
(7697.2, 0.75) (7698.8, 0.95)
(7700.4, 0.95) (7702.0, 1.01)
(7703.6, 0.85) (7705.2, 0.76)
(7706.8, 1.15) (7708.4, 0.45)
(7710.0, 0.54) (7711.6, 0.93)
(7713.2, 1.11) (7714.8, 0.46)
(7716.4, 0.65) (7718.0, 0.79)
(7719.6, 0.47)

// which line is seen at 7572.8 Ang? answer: [N II] 6583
